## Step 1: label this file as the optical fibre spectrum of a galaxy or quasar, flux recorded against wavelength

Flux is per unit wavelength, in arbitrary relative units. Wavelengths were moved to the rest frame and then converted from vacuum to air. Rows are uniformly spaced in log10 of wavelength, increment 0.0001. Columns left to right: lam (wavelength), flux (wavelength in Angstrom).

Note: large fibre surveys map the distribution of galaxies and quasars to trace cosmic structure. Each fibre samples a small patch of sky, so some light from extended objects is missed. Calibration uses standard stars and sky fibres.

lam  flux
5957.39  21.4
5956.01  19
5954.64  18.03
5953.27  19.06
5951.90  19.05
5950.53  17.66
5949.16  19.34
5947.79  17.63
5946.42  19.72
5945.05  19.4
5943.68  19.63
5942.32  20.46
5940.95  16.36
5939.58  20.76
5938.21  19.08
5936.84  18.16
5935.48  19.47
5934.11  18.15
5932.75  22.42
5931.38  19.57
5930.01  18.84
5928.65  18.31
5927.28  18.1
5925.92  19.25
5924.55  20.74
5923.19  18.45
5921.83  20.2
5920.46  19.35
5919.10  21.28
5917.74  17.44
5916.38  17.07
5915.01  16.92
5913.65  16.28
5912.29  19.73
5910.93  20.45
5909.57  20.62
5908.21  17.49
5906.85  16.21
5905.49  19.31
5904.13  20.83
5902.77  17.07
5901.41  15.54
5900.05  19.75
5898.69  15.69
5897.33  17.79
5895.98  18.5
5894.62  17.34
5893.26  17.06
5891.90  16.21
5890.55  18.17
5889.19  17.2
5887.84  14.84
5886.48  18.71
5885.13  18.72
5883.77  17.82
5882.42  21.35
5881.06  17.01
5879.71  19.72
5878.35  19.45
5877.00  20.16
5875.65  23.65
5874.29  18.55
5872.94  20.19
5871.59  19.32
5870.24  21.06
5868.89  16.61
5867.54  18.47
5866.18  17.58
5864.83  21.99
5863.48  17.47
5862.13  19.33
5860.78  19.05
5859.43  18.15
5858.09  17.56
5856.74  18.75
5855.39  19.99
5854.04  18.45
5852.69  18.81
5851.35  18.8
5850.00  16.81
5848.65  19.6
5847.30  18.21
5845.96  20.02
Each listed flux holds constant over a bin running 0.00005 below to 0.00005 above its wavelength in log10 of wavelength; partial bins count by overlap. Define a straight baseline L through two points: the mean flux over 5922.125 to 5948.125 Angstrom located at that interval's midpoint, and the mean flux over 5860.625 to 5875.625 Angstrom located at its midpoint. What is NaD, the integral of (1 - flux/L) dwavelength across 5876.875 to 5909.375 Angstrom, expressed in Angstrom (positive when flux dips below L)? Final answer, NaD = 2.1 Angstrom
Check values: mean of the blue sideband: 19.2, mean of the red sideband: 19.2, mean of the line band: 18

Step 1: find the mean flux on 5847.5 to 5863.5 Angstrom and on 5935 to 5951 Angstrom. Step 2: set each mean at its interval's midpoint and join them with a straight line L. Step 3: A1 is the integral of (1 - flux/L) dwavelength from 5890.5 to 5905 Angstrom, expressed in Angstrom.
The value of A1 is 0.89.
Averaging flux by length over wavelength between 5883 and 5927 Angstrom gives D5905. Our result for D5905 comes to 18.2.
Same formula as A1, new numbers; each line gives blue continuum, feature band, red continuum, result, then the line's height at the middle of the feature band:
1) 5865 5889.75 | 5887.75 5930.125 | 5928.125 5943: 1.99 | 19.1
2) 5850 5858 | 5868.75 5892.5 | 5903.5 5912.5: 0.07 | 18.9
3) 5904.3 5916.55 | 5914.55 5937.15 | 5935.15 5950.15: -0.45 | 18.7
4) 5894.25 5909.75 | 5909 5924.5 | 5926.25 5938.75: -0.37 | 18.5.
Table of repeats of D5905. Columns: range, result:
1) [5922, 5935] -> 19.4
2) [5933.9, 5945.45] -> 19.1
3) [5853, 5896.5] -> 18.7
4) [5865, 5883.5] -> 19.5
